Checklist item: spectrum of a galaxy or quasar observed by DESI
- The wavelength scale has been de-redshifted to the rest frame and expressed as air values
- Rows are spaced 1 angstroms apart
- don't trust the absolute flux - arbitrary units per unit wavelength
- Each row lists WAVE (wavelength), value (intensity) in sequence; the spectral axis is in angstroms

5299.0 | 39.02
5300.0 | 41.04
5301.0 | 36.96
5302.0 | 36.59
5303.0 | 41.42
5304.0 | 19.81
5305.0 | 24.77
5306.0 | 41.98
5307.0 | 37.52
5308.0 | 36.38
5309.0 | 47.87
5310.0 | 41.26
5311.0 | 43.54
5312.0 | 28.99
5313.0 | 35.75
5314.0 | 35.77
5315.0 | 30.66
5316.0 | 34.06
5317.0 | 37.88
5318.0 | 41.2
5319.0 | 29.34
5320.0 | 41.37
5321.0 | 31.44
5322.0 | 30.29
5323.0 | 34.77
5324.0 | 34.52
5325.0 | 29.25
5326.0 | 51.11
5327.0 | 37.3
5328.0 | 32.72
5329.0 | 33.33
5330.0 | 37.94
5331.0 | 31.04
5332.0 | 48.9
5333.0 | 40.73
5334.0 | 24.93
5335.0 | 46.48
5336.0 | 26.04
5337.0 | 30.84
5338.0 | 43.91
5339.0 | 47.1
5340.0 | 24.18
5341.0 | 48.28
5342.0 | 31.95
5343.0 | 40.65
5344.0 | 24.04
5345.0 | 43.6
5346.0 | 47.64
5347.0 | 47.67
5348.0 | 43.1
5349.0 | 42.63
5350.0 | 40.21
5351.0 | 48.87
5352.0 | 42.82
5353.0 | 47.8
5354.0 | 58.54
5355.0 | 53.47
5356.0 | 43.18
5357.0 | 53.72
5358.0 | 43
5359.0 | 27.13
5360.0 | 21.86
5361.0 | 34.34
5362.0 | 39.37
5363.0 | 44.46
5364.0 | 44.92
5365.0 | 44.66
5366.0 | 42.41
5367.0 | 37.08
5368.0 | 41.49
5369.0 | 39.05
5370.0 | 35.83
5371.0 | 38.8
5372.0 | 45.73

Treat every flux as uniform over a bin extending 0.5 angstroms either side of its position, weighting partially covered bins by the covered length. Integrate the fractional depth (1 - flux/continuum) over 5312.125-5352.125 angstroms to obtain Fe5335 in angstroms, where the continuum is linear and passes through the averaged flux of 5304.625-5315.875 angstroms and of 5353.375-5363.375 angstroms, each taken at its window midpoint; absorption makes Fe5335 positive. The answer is 1.75 angstroms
